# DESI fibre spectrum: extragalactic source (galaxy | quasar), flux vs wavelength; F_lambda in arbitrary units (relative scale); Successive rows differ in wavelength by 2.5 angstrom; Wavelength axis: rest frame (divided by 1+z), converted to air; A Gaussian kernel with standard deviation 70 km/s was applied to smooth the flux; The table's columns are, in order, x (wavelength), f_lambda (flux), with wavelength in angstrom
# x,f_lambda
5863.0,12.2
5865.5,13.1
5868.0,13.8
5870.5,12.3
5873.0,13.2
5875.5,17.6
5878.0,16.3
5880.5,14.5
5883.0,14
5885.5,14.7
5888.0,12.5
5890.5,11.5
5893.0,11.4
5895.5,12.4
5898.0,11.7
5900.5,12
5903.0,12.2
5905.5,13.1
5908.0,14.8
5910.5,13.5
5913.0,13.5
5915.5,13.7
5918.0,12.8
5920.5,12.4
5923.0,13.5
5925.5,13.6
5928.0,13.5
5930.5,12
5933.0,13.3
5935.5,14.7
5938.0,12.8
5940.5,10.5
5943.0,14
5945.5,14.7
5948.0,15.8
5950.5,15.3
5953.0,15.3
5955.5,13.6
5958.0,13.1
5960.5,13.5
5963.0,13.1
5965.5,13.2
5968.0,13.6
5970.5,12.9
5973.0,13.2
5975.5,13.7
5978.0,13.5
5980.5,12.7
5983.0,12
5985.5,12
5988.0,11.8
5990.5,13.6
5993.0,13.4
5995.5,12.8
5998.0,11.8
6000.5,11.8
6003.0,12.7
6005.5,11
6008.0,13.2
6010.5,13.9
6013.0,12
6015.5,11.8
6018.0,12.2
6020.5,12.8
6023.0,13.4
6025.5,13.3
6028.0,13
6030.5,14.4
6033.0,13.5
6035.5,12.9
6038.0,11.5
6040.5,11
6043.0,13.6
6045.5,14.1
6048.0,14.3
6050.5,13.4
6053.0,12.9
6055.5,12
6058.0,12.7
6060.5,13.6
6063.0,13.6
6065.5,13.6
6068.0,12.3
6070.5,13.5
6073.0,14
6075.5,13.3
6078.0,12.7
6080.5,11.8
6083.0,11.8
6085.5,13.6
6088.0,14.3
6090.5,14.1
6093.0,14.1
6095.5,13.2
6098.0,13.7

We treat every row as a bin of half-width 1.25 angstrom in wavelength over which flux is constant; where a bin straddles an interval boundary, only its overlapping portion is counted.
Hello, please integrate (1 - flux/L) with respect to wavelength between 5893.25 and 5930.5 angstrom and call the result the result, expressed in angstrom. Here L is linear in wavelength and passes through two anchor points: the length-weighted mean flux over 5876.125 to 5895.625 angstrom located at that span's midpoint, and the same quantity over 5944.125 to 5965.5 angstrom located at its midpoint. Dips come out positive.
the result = 2.4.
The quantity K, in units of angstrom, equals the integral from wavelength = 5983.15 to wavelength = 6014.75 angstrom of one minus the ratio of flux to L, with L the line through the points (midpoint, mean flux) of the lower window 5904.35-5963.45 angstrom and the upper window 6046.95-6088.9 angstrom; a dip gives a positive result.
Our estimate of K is 2.1 angstrom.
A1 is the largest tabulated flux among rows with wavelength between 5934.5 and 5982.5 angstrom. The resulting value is 15.8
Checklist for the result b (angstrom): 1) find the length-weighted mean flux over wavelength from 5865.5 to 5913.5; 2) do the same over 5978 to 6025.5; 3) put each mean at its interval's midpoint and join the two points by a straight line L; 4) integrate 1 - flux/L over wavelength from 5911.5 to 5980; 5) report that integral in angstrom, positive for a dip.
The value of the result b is -2.8 angstrom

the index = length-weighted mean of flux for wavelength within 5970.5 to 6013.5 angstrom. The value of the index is 12.7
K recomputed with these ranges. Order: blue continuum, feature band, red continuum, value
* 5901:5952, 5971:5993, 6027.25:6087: 0.74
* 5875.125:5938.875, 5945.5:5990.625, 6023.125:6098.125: -0.66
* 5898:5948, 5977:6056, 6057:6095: 2.89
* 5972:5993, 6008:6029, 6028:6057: 0.24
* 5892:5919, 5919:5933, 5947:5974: 0.21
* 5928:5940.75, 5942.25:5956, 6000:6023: -2.20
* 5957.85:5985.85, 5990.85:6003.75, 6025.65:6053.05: 0.53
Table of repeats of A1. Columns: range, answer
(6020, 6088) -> 14.4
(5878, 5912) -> 16.3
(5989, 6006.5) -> 13.6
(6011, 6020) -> 12.2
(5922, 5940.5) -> 14.7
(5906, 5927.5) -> 14.8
